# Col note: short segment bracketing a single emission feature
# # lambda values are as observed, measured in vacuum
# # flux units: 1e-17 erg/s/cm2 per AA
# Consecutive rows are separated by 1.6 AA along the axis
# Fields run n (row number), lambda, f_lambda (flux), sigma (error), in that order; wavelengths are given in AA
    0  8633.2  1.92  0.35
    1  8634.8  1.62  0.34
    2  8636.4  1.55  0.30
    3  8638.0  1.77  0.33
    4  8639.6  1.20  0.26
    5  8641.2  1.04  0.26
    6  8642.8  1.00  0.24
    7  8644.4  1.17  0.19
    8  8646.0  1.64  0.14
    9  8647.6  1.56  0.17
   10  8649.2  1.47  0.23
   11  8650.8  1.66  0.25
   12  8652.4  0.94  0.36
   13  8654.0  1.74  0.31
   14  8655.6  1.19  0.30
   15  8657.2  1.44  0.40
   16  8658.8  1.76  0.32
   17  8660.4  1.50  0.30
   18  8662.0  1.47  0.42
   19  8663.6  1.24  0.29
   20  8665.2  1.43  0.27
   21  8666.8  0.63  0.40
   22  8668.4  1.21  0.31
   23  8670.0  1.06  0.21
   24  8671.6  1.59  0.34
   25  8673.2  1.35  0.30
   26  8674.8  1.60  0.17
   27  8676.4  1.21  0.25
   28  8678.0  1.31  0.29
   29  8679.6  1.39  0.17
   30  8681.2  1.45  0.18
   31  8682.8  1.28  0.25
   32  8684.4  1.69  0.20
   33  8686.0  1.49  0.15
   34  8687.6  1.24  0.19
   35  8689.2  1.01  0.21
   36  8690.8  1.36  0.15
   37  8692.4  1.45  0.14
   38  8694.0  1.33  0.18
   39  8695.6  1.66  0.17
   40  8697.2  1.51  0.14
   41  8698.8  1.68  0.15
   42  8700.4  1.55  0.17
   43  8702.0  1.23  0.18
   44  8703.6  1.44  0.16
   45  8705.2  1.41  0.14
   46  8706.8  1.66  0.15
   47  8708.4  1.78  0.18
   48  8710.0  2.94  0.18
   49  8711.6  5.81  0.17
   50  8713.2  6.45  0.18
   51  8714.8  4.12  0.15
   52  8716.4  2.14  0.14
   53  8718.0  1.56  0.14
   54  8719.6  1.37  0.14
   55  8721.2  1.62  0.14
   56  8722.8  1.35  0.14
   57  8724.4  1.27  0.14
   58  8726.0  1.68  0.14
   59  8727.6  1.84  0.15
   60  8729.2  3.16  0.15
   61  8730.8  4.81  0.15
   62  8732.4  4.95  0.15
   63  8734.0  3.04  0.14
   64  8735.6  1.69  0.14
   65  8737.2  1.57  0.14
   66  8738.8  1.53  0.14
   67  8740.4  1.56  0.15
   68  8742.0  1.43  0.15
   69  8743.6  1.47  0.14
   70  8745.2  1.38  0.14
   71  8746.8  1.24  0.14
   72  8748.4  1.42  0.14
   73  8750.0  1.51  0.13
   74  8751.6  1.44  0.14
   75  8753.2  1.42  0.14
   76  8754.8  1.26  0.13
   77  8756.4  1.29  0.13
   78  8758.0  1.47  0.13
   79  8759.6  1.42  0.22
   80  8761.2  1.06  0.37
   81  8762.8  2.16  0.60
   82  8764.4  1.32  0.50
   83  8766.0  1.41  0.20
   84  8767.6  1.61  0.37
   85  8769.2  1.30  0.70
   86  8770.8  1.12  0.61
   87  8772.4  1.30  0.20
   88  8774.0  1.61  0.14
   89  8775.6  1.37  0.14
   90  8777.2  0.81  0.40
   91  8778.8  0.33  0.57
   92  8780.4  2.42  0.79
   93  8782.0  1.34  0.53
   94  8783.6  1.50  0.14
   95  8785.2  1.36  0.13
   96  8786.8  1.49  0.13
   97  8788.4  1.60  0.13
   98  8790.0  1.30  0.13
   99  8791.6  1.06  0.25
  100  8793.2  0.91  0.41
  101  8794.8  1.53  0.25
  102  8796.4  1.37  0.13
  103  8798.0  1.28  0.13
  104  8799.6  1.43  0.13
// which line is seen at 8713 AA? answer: [S II] 6716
